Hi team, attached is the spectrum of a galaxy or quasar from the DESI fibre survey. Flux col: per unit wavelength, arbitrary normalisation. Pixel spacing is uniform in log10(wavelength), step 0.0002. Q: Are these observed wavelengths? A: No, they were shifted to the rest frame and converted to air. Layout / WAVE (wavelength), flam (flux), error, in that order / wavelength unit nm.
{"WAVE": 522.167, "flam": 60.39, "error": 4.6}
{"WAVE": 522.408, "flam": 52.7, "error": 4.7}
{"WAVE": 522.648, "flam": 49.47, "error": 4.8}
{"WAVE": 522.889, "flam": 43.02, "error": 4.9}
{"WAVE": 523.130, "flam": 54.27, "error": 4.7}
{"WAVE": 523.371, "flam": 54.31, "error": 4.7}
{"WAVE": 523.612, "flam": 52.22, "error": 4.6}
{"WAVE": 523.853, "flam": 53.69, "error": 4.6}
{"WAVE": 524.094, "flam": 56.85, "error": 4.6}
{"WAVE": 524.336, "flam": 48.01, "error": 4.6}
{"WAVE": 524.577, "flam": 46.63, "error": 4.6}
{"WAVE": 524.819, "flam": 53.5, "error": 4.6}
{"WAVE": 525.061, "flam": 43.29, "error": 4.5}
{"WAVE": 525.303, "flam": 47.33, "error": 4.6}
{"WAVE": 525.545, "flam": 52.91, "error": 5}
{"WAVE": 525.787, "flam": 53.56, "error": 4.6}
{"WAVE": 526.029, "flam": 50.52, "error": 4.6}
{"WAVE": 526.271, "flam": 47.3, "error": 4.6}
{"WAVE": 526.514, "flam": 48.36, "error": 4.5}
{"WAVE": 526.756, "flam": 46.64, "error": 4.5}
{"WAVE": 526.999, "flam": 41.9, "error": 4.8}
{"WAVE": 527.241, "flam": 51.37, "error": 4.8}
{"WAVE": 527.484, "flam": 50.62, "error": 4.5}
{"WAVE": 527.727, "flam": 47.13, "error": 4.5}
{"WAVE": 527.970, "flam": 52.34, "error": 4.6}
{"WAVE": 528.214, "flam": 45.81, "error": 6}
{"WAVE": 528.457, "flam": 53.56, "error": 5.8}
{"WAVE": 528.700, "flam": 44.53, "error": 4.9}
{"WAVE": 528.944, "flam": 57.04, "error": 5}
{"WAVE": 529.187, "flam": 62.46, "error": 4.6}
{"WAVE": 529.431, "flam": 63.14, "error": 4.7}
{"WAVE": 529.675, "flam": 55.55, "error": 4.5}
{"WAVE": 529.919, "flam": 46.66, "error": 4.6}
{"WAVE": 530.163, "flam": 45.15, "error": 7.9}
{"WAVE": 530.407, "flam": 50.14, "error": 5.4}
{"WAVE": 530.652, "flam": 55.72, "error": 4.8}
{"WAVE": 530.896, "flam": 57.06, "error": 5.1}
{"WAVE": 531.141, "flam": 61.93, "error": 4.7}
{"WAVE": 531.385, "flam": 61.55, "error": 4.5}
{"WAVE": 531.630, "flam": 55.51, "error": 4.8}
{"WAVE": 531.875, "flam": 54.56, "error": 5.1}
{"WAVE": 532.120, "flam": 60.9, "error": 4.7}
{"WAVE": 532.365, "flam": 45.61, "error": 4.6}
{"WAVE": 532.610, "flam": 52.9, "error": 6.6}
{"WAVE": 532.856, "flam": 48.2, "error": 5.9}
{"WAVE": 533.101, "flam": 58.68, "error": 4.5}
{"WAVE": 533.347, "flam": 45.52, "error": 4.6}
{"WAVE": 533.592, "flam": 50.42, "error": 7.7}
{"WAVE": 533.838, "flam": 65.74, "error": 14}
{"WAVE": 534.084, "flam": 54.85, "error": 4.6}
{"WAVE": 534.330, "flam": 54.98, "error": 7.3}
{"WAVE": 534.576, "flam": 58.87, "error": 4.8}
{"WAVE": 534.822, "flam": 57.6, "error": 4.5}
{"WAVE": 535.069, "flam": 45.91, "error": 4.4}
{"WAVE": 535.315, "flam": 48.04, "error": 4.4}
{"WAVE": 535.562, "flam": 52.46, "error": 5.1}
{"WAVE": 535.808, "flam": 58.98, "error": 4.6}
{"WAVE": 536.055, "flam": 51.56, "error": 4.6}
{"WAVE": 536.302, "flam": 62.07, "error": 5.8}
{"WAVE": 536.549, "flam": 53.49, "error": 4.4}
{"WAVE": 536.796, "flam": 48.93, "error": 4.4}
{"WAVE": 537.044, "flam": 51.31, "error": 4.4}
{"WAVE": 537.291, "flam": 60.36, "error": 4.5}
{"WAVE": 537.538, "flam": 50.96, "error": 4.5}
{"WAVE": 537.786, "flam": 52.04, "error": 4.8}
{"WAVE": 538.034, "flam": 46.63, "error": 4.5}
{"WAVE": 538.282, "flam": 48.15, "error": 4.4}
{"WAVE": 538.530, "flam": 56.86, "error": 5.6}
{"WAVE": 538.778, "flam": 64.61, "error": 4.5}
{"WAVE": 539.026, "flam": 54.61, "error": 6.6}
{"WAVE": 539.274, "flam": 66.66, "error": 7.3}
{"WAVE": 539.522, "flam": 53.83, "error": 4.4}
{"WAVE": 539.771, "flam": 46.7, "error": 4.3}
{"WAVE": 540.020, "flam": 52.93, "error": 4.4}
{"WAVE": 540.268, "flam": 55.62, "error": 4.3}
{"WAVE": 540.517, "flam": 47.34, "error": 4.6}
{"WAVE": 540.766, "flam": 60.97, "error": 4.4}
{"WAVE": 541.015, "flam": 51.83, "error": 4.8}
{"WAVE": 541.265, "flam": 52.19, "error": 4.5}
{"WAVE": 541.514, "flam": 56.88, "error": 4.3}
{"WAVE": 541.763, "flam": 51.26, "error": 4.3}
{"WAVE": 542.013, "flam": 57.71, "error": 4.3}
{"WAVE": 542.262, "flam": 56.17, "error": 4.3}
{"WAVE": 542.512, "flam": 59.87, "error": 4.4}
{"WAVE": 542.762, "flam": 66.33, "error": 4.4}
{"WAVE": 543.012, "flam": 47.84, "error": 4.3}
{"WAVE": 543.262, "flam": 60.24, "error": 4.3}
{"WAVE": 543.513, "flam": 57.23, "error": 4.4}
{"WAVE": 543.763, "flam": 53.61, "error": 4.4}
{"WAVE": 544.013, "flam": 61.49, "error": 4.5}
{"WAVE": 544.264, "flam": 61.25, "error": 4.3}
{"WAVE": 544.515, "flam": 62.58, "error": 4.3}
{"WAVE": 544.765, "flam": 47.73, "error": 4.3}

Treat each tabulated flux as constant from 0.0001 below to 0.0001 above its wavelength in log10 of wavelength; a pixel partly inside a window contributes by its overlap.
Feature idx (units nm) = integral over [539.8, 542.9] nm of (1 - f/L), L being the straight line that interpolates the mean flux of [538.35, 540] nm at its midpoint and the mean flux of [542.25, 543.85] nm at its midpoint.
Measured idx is 0.090 nm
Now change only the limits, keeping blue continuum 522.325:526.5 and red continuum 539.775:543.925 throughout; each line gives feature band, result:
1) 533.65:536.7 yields -0.10 nm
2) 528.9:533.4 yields -0.21 nm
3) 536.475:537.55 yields 0.02 nm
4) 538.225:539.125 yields -0.04 nm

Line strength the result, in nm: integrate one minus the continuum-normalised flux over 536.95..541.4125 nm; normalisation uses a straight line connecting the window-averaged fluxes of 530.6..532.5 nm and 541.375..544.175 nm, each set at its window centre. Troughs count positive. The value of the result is 0.23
